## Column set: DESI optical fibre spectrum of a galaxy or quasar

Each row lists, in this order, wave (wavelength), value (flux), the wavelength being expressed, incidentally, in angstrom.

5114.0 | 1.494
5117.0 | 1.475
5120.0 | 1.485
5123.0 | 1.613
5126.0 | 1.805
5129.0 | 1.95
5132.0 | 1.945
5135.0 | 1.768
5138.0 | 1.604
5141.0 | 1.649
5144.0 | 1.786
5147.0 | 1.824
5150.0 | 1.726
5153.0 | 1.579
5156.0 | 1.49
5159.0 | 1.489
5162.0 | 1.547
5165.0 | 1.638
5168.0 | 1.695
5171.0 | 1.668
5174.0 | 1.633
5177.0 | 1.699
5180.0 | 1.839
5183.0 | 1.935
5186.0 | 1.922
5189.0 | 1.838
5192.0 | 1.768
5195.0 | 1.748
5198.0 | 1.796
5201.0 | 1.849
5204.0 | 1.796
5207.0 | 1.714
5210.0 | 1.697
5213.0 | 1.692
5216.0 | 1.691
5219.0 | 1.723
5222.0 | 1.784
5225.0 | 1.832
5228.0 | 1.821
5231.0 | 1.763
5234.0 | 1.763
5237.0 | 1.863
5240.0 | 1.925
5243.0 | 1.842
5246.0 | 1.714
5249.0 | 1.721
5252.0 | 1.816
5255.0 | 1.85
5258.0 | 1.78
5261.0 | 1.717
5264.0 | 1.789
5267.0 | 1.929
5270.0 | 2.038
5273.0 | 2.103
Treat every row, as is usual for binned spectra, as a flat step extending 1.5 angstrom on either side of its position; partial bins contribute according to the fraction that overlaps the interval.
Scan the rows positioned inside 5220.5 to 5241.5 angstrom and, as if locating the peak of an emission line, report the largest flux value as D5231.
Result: 1.925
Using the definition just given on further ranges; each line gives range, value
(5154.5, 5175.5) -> 1.695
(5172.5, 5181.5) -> 1.839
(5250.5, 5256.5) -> 1.85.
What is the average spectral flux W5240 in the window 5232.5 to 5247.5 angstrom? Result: 1.82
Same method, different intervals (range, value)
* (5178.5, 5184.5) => 1.89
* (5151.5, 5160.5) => 1.52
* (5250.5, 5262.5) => 1.79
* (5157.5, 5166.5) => 1.56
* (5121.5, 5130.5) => 1.79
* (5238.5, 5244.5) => 1.88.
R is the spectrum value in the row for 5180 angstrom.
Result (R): 1.839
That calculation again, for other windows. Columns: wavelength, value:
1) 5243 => 1.842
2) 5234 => 1.763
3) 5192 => 1.768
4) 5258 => 1.78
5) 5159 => 1.489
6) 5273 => 2.103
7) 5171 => 1.668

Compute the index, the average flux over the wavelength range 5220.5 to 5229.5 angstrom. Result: 1.81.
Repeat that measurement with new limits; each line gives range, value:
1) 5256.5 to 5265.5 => 1.76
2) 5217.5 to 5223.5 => 1.75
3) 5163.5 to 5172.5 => 1.67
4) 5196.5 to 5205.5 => 1.81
